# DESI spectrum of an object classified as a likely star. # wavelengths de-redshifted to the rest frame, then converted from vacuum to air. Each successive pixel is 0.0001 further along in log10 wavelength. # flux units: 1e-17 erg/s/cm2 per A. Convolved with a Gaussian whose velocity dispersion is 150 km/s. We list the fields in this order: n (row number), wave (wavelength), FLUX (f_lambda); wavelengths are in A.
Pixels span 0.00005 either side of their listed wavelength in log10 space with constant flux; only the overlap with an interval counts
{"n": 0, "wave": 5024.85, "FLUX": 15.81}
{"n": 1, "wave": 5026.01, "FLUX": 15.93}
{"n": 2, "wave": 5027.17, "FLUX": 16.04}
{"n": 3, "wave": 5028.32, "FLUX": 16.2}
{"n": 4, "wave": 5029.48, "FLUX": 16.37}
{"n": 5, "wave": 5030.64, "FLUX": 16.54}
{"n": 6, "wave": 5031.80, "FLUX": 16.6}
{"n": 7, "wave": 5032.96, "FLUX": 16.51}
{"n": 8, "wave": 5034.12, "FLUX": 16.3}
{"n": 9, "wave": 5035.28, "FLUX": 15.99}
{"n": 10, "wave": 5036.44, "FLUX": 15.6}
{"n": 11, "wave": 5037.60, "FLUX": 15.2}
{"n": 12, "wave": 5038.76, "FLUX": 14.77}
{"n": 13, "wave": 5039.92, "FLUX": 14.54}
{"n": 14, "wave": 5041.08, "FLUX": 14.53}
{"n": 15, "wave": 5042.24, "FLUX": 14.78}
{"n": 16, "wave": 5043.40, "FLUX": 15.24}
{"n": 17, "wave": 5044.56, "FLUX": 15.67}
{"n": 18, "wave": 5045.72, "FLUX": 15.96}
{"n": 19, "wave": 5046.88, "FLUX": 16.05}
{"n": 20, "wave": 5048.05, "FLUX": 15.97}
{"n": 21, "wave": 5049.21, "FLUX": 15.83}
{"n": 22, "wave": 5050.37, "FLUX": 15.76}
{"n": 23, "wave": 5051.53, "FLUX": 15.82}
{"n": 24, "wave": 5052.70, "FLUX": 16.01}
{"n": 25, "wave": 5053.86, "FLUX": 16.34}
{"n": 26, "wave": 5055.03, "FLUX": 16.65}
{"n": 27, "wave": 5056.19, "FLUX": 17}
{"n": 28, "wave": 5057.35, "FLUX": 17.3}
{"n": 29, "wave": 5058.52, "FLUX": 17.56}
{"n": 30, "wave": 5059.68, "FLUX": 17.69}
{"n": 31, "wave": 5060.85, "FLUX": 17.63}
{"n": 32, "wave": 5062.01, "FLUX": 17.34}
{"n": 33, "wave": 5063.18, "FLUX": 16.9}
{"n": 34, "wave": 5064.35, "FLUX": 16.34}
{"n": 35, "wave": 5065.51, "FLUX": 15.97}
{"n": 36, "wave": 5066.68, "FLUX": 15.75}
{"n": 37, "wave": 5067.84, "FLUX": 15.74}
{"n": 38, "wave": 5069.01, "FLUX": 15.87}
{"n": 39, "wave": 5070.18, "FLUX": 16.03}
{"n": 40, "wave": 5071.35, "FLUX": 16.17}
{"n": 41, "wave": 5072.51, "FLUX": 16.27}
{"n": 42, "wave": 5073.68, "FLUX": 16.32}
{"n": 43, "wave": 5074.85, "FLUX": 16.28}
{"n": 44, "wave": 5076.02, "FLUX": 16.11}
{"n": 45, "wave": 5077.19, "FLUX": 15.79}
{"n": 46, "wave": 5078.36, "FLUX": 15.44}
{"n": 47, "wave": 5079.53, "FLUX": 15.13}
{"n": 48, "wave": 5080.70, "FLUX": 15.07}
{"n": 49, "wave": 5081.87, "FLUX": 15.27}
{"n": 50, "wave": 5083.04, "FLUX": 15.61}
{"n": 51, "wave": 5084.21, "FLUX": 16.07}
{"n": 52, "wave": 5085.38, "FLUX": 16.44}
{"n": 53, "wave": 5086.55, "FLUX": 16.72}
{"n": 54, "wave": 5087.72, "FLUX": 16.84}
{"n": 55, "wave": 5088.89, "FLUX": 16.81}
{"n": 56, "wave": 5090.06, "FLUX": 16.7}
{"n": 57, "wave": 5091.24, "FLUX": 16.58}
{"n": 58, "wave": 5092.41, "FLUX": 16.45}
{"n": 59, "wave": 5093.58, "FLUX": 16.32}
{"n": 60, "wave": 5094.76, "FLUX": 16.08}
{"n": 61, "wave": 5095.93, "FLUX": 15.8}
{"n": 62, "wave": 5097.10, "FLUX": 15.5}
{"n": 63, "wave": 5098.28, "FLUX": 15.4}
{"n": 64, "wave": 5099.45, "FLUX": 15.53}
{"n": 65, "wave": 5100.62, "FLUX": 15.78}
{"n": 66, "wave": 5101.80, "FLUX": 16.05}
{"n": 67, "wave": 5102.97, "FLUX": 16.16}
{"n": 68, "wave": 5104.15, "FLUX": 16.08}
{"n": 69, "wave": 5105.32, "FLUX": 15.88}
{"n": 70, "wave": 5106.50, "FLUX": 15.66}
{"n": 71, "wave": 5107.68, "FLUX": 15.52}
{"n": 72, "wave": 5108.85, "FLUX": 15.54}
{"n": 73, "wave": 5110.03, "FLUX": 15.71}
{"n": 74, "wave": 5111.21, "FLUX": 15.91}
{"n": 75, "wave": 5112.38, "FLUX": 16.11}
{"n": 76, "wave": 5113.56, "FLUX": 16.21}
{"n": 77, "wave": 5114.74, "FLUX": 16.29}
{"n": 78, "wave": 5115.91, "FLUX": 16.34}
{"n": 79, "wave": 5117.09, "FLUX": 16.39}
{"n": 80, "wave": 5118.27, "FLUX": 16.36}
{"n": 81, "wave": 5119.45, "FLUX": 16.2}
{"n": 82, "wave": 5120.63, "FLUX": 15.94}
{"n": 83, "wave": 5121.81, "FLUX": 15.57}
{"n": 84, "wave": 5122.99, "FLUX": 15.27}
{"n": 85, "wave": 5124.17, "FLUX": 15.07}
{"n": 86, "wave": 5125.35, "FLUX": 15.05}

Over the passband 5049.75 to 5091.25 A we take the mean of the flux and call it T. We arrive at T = 16.3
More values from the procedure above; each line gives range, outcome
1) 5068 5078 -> 16.1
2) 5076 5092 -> 16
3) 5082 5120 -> 16.1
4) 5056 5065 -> 17.2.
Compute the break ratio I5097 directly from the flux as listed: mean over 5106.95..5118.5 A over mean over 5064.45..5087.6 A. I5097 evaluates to 1.01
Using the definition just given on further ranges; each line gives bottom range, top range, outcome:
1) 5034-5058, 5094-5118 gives 1.01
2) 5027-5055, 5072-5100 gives 1.01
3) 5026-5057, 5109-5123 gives 1.01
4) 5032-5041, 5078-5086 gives 1.00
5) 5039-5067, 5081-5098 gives 1.00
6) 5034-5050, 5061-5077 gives 1.05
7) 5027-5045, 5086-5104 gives 1.03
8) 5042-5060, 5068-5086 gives 0.98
